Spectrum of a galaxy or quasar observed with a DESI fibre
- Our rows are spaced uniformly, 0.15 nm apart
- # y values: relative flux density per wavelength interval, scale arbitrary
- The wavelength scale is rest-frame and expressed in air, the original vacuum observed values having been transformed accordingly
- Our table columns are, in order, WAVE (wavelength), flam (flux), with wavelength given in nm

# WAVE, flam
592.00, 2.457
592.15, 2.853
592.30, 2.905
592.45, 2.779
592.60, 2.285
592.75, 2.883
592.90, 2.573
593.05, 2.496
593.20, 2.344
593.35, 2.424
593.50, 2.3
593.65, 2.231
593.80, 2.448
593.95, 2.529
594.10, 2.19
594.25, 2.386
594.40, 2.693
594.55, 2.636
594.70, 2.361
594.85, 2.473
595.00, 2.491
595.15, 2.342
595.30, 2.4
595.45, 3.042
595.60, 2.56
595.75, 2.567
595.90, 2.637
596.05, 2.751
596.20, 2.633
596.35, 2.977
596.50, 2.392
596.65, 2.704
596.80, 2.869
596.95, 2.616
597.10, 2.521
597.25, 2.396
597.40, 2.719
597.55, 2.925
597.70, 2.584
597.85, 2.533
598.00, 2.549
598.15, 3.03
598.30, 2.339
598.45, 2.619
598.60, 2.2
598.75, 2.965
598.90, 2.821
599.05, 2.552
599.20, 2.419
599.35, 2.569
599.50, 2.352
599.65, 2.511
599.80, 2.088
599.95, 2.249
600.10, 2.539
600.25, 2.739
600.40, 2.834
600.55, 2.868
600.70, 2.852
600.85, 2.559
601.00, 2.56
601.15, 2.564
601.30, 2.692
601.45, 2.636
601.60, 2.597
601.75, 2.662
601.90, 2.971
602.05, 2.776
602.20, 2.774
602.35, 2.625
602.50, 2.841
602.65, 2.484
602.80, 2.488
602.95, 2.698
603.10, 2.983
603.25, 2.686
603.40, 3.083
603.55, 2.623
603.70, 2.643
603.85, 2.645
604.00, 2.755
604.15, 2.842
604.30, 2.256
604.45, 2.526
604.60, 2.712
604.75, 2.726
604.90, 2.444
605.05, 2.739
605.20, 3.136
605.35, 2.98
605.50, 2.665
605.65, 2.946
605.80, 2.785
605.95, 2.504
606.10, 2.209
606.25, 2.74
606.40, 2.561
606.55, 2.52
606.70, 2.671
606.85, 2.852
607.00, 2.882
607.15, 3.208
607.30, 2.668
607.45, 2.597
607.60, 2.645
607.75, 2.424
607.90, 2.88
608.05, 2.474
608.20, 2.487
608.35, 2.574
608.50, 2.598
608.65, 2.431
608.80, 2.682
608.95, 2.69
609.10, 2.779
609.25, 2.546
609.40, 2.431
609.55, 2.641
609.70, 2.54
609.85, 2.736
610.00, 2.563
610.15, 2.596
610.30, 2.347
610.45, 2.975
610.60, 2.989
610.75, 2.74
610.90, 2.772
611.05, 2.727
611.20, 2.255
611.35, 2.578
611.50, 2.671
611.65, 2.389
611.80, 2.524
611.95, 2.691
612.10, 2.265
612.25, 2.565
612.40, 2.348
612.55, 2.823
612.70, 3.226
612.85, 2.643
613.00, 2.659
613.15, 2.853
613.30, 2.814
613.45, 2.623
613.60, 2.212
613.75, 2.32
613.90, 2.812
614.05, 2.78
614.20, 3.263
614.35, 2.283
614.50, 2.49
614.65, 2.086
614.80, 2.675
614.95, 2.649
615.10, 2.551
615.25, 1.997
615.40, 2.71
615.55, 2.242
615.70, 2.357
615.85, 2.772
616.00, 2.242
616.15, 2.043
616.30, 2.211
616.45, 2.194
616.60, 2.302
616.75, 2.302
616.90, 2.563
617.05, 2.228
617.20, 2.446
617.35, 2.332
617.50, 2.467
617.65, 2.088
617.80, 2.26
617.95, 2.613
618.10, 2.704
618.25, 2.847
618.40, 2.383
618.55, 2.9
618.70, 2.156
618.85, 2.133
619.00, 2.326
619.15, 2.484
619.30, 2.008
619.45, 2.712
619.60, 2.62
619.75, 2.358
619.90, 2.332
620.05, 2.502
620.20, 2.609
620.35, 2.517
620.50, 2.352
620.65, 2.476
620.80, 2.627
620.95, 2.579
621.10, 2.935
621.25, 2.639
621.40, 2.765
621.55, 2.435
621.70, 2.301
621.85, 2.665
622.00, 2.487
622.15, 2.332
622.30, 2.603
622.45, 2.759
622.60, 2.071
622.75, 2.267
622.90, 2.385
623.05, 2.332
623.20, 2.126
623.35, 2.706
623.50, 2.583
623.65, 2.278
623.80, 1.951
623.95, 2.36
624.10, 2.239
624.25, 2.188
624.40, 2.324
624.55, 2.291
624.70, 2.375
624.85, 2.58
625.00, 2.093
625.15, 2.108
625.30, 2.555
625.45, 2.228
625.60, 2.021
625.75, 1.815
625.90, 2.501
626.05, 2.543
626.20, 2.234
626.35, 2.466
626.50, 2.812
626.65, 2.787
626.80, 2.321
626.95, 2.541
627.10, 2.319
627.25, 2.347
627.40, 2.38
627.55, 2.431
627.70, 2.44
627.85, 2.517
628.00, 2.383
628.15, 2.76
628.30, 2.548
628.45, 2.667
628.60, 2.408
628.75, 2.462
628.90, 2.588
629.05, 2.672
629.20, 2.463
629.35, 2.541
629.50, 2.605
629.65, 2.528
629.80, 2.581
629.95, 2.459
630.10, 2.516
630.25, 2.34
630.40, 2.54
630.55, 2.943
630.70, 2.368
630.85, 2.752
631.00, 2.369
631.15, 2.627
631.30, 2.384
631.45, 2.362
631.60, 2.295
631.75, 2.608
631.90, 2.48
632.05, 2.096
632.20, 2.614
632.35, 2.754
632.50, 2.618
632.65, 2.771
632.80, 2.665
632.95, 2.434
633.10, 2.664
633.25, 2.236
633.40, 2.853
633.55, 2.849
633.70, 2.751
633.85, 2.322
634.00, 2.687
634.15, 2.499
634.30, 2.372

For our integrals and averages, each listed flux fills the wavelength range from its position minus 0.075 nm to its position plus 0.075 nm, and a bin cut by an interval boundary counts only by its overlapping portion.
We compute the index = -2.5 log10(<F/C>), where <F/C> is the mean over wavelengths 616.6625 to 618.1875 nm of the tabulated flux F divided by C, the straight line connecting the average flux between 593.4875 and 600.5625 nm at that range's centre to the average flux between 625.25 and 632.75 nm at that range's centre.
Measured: 0.05 mag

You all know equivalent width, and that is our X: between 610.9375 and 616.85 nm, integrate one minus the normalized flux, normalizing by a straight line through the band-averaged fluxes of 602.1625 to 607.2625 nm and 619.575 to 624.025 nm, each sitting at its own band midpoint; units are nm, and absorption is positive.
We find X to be 0.14 nm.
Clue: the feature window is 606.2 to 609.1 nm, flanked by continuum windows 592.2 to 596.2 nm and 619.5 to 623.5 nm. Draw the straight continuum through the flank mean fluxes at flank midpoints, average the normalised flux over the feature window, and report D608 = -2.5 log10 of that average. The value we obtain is -0.06 mag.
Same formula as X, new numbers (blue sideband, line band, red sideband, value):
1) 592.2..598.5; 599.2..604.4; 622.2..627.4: -0.241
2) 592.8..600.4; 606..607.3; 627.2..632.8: -0.081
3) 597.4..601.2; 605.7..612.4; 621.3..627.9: -0.285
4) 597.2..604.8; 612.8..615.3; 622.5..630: -0.057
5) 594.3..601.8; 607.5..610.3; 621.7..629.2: -0.071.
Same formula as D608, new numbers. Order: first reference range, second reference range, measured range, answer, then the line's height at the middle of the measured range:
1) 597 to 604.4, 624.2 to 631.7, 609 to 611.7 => -0.025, 2.57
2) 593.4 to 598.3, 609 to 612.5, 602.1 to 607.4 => -0.051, 2.59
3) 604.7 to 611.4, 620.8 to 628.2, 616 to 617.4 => 0.110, 2.53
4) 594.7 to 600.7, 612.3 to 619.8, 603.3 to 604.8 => -0.050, 2.56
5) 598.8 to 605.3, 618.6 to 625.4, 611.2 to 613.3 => -0.040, 2.53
